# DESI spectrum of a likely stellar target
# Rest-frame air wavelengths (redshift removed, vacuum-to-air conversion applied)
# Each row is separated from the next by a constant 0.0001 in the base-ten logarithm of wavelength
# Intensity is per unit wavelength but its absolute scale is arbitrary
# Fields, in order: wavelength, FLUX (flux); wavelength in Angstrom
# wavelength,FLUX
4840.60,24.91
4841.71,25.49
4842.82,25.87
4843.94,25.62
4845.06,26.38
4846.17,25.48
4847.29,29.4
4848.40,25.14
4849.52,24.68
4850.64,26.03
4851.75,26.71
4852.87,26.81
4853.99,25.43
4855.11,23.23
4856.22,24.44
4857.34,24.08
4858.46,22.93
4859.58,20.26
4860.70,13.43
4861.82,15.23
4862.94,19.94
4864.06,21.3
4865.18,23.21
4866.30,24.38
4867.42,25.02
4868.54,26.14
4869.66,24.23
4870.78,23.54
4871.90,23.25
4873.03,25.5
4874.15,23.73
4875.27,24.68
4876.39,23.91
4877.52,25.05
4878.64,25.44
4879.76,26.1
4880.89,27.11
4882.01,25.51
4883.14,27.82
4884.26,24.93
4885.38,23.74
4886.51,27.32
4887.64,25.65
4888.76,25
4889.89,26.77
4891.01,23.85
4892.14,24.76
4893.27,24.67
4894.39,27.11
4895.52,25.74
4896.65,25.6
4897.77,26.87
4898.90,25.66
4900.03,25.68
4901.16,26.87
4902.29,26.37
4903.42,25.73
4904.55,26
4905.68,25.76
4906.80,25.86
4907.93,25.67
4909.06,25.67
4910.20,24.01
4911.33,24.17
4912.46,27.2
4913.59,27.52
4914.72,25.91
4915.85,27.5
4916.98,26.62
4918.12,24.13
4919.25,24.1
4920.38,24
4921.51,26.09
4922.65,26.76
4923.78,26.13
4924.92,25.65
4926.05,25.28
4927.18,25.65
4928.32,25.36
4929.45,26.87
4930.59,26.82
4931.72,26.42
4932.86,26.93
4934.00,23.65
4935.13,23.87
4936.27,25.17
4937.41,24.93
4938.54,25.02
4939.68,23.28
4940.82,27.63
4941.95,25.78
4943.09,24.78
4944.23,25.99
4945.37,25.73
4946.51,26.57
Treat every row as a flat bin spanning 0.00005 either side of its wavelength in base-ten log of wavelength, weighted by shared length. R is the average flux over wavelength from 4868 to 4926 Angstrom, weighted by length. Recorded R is 25.5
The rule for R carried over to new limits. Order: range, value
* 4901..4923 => 25.8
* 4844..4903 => 24.7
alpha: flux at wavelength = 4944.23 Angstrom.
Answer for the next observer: 25.99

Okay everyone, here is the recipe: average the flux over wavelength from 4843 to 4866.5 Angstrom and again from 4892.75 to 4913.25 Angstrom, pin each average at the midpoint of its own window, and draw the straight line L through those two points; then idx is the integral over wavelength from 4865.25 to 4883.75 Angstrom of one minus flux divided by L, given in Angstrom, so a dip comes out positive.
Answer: -0.4 Angstrom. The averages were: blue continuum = 23.5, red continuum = 25.8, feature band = 25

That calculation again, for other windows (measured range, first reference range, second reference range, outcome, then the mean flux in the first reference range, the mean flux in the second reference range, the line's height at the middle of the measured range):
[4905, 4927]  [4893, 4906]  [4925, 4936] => 0.12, 26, 25.6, 25.8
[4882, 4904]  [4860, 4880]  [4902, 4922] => -1.22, 22.9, 25.7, 24.4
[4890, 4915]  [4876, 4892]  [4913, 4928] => -0.09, 25.6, 25.8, 25.7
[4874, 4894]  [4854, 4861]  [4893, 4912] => -0.97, 22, 25.8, 24.2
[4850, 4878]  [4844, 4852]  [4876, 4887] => 2.88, 26.2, 25.7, 26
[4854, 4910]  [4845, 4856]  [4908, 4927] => 2.75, 25.9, 25.7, 25.8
